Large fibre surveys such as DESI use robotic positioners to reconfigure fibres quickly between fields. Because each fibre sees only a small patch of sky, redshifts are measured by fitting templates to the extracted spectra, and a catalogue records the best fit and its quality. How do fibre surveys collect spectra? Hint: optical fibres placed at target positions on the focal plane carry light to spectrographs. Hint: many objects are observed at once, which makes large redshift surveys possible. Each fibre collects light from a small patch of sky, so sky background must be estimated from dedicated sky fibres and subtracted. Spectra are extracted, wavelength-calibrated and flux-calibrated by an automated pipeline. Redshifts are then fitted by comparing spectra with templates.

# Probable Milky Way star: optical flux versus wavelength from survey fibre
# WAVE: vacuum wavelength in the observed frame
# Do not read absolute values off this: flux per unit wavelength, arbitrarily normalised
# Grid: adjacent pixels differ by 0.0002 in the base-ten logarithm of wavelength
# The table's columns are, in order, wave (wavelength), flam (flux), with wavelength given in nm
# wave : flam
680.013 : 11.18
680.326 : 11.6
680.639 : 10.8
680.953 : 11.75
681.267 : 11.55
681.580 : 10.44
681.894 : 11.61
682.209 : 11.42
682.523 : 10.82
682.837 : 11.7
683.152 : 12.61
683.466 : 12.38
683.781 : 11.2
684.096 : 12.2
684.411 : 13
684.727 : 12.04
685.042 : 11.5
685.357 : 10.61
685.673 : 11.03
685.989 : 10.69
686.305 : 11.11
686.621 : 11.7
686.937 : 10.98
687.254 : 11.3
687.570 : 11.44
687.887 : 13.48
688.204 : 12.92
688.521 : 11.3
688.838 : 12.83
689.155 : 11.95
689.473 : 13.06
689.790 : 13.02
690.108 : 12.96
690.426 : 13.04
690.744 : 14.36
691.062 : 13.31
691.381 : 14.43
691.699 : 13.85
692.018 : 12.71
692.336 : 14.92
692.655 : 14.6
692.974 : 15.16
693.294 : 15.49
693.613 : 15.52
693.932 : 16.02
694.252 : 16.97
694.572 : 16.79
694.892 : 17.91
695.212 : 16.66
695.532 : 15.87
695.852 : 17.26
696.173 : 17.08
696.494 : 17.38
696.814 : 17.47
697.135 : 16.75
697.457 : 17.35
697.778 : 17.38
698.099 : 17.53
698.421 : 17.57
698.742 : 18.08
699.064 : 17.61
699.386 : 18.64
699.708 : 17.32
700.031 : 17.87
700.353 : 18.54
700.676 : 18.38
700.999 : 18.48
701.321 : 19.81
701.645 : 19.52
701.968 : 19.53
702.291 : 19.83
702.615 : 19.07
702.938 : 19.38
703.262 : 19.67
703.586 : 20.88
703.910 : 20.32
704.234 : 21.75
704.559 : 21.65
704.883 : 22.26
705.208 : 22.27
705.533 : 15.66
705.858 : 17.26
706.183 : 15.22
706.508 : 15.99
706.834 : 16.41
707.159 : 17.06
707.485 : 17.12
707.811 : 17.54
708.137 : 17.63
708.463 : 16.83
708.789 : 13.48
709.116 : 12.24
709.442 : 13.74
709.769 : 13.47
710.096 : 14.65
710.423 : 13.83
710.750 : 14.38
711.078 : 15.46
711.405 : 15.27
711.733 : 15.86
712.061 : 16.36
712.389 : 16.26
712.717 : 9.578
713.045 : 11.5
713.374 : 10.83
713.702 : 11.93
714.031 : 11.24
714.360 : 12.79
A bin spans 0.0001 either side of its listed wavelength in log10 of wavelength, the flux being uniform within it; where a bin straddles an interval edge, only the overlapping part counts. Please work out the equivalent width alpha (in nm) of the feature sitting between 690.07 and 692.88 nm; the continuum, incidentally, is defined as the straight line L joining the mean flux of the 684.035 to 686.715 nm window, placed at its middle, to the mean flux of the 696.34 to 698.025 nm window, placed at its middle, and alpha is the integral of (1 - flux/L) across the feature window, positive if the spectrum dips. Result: 0.122 nm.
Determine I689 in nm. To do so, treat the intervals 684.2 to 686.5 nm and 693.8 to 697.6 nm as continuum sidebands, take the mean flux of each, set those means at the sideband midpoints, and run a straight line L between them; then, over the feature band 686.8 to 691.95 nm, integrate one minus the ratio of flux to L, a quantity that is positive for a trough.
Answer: 0.31 nm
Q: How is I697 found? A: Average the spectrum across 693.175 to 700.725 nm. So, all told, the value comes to 17.2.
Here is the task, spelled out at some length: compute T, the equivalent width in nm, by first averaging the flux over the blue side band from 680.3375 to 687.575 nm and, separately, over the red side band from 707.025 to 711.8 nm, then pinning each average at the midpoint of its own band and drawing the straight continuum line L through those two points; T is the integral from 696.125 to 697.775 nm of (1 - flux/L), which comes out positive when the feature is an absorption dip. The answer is -0.47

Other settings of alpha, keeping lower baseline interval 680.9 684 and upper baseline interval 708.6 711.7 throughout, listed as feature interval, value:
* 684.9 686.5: 0.116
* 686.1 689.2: 0.043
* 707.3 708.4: -0.270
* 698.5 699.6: -0.413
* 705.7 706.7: -0.172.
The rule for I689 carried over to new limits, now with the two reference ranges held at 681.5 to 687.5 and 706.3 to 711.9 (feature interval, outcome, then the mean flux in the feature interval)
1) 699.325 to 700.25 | -0.27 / 17.9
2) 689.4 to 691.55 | -0.18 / 13.5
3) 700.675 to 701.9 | -0.44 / 19.2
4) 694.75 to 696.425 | -0.47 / 17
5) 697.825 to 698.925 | -0.32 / 17.7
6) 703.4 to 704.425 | -0.45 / 21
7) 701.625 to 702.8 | -0.43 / 19.5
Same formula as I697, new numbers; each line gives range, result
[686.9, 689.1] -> 12.1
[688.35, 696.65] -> 14.8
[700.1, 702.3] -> 19.1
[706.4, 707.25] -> 16.5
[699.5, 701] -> 18.1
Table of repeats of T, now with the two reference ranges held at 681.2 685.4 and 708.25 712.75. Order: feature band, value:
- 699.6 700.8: -0.41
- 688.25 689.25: 0.01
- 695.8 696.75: -0.31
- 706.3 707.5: -0.20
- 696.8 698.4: -0.50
